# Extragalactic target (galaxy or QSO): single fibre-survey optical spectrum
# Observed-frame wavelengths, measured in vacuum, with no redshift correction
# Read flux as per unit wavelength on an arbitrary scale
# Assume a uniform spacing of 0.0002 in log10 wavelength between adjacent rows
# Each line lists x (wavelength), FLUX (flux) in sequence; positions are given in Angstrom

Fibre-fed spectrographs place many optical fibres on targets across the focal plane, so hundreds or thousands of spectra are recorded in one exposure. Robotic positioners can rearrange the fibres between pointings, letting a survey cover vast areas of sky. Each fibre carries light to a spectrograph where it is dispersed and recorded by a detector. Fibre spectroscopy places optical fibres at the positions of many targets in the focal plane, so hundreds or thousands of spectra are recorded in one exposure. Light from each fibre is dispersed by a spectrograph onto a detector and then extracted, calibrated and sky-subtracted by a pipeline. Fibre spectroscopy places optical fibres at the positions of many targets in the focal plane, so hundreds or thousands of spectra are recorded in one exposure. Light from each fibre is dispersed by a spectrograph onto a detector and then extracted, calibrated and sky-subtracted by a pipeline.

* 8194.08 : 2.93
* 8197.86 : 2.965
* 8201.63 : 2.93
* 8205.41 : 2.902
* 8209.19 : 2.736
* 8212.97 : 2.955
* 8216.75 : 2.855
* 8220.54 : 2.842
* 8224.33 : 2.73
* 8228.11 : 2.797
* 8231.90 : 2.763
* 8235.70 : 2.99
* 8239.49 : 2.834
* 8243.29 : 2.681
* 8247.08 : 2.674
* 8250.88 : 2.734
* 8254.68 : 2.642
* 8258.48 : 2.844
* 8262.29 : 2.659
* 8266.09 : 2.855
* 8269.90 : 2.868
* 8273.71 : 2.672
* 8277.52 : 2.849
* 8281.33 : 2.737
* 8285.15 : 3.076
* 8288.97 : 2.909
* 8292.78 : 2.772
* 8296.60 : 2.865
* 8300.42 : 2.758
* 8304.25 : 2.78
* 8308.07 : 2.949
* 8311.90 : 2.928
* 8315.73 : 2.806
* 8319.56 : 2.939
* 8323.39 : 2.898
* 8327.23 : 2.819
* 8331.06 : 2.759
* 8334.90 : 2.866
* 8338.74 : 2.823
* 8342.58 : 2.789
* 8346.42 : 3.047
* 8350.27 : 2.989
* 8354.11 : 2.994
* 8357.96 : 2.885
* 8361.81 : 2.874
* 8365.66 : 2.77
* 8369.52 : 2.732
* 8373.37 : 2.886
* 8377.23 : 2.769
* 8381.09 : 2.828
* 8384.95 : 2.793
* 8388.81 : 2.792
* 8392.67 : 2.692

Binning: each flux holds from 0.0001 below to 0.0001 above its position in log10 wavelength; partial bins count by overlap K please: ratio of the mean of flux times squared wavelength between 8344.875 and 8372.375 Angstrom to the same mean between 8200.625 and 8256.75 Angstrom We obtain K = 1.1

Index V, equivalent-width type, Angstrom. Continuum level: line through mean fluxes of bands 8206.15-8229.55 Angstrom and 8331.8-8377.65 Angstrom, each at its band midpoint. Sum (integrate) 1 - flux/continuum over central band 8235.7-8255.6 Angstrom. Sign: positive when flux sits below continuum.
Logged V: 0.6 Angstrom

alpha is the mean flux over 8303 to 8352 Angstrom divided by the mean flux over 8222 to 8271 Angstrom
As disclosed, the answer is 1.0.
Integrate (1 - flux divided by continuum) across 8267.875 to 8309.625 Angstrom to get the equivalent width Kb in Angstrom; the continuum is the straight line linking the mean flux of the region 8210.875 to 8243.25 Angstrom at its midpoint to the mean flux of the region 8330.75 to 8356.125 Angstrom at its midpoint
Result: 0.5 Angstrom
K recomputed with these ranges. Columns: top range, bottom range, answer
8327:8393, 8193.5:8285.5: 1.04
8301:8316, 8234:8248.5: 1.04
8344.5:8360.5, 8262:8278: 1.09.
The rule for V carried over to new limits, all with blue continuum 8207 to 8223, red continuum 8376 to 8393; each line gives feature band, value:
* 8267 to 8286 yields -0.04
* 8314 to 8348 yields -0.69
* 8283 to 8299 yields -0.47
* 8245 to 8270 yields 0.74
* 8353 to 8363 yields -0.44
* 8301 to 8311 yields -0.16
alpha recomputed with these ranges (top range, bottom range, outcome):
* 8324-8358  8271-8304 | 1.02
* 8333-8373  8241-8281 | 1.05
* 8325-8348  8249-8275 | 1.03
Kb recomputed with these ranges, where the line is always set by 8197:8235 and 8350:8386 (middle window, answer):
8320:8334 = 0.0 Angstrom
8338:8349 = -0.2 Angstrom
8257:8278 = 0.5 Angstrom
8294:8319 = 0.0 Angstrom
